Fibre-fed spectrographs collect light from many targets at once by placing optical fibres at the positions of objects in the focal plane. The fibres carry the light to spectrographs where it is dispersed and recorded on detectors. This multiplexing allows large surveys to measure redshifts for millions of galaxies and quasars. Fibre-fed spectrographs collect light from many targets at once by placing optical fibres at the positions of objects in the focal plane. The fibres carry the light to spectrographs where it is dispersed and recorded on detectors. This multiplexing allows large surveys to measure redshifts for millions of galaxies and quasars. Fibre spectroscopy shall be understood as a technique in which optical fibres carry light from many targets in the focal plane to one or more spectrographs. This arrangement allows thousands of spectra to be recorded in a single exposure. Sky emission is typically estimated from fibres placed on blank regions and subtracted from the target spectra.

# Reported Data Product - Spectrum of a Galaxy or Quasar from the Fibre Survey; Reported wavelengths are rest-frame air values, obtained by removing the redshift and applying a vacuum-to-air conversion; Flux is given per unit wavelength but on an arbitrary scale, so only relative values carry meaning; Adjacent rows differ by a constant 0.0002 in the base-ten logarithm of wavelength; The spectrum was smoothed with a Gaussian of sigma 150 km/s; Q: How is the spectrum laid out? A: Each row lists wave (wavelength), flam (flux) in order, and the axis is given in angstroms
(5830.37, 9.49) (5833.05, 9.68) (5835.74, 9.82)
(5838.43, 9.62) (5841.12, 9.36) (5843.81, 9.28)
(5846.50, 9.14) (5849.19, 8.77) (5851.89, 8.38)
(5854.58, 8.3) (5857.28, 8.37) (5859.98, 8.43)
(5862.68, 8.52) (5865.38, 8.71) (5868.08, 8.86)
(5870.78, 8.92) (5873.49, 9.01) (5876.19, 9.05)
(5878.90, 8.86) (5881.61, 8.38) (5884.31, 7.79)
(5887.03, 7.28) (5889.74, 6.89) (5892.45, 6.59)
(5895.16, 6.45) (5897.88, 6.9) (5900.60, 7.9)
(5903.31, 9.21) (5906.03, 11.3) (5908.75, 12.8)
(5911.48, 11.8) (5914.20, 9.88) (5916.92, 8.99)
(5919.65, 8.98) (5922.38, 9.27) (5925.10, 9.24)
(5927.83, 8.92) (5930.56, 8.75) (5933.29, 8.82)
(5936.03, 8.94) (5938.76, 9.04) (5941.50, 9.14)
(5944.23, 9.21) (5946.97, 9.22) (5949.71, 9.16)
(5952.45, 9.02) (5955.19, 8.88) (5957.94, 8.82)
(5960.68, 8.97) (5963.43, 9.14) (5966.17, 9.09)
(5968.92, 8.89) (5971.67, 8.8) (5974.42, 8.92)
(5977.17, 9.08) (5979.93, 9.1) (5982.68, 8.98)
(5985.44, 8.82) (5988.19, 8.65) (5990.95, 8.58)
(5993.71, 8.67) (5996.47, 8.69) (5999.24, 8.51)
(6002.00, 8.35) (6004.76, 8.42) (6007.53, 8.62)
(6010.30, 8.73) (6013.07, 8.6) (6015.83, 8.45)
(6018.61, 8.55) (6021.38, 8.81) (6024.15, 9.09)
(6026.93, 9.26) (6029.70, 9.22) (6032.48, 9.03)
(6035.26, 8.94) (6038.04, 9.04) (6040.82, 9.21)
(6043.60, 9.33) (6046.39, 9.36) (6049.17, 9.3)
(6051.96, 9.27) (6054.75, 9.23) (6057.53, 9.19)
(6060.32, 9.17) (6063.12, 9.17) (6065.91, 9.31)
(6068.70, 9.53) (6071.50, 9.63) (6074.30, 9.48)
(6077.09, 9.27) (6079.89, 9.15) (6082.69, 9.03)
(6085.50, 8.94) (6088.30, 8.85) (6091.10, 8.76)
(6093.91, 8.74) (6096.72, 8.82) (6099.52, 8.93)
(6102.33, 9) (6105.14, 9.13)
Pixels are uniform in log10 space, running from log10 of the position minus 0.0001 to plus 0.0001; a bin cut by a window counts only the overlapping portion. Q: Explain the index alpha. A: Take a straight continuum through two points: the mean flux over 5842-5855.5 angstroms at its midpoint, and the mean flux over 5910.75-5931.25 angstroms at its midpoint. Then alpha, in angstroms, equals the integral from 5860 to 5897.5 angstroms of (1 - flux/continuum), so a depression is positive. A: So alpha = 4.1 angstroms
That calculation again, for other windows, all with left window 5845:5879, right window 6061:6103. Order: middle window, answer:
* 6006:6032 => 0.5 angstroms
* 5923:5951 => -0.6 angstroms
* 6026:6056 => -0.5 angstroms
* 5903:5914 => -3.2 angstroms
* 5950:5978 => -0.2 angstroms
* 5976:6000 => 0.4 angstroms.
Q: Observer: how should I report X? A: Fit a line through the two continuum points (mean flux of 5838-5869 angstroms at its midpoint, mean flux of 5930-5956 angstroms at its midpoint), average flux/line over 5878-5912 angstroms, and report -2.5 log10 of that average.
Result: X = 0.04 mag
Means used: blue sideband 8.79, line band 8.55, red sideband 9.03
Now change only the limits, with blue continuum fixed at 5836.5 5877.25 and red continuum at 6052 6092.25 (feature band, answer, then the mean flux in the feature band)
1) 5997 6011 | 0.070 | 8.52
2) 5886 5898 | 0.294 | 6.8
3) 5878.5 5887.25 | 0.103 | 8.09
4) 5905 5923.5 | -0.166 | 10.4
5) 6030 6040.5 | 0.012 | 9.04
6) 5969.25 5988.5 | 0.016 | 8.92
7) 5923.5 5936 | 0.004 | 8.94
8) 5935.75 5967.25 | -0.006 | 9.06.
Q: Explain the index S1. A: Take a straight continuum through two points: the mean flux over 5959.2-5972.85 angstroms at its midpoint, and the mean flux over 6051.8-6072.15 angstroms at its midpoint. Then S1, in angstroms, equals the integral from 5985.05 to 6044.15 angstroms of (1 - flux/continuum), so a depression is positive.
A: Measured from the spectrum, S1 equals 2.3 angstroms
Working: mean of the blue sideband 8.98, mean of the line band 8.79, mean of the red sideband 9.3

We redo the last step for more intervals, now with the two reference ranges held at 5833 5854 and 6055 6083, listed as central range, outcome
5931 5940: 0.3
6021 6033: 0.2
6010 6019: 0.7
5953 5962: 0.3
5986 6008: 1.7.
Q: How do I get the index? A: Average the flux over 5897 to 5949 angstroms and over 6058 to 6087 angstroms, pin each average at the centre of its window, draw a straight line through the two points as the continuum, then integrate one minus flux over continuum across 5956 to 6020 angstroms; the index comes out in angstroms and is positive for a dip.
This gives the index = 4.0 angstroms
